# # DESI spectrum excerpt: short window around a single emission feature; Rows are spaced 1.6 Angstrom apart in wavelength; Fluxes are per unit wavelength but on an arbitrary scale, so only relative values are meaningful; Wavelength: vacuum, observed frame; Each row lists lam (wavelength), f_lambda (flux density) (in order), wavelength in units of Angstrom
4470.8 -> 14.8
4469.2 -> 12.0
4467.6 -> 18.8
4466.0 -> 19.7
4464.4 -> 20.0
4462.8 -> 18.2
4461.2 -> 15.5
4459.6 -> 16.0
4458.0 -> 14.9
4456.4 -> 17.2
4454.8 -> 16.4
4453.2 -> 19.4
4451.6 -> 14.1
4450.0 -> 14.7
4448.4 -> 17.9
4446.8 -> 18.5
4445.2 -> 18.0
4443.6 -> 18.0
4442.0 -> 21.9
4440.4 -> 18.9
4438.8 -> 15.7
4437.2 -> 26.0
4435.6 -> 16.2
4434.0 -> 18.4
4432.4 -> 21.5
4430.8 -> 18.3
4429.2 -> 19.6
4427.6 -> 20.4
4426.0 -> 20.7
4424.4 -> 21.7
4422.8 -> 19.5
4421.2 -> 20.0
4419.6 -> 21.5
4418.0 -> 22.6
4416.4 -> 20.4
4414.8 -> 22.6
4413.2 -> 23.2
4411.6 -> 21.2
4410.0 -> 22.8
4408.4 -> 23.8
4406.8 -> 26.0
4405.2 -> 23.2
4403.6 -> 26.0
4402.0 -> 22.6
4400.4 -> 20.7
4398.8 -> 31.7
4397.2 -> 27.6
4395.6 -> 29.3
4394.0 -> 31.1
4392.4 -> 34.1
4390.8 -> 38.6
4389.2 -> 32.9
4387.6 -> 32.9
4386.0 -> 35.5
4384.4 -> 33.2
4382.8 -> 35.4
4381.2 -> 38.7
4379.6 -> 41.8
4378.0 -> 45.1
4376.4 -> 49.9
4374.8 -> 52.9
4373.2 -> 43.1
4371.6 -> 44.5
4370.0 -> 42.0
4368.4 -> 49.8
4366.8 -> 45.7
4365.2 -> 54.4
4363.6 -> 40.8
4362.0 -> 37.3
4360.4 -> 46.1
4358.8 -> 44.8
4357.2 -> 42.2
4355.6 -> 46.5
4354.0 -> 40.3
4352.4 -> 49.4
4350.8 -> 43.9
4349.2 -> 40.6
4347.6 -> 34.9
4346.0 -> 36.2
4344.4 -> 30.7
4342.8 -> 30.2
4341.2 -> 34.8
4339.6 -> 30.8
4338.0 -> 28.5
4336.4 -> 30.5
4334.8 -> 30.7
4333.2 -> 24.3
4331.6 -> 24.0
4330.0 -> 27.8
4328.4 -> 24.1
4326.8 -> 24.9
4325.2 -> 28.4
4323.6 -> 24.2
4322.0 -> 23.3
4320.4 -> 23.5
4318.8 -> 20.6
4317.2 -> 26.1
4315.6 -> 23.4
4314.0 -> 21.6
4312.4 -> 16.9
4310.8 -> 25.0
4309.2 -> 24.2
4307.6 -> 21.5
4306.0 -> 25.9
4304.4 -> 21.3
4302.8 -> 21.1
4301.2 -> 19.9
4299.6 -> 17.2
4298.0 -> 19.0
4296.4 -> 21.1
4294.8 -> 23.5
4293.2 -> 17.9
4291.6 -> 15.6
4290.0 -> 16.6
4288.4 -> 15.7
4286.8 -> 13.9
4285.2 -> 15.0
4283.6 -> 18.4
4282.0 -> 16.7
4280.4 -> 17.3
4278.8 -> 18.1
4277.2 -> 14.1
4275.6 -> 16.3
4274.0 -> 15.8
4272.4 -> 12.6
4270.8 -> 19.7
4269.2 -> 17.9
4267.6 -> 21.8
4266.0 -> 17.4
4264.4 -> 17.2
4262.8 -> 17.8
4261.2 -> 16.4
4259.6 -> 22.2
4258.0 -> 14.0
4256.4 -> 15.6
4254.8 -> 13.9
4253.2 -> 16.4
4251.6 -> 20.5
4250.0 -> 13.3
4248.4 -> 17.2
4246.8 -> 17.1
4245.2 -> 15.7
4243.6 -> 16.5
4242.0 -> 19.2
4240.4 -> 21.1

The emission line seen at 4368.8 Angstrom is C IV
